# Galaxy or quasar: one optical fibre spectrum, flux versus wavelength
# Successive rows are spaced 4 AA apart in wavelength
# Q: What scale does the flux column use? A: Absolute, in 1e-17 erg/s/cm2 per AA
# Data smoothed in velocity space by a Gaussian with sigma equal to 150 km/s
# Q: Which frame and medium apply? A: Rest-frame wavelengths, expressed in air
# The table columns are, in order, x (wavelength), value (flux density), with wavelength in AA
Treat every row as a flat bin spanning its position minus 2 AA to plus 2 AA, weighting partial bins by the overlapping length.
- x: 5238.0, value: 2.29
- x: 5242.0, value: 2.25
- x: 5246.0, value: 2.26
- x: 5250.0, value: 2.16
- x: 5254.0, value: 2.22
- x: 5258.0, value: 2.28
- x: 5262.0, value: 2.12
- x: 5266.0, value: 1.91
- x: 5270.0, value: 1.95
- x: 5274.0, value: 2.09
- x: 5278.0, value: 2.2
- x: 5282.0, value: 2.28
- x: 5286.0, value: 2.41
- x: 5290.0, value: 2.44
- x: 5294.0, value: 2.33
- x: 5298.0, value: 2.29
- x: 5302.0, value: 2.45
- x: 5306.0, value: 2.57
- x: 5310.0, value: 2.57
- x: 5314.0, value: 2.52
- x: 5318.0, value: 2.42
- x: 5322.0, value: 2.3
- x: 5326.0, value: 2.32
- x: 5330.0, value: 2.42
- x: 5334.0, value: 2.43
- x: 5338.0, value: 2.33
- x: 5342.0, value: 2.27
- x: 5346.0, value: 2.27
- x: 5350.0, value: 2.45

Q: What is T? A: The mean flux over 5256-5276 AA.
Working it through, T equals 2.07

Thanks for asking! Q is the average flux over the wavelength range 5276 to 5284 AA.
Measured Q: 2.24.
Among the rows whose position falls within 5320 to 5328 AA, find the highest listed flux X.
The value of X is 2.32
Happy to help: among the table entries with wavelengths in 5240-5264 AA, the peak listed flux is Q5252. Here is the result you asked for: 2.28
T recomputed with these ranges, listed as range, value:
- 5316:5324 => 2.36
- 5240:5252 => 2.22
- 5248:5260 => 2.22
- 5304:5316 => 2.55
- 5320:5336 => 2.37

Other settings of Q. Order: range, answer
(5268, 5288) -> 2.19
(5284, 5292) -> 2.42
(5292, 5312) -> 2.44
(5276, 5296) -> 2.33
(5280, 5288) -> 2.34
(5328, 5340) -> 2.39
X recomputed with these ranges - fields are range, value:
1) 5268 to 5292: 2.44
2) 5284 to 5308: 2.57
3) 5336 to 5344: 2.33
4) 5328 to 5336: 2.43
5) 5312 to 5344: 2.52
